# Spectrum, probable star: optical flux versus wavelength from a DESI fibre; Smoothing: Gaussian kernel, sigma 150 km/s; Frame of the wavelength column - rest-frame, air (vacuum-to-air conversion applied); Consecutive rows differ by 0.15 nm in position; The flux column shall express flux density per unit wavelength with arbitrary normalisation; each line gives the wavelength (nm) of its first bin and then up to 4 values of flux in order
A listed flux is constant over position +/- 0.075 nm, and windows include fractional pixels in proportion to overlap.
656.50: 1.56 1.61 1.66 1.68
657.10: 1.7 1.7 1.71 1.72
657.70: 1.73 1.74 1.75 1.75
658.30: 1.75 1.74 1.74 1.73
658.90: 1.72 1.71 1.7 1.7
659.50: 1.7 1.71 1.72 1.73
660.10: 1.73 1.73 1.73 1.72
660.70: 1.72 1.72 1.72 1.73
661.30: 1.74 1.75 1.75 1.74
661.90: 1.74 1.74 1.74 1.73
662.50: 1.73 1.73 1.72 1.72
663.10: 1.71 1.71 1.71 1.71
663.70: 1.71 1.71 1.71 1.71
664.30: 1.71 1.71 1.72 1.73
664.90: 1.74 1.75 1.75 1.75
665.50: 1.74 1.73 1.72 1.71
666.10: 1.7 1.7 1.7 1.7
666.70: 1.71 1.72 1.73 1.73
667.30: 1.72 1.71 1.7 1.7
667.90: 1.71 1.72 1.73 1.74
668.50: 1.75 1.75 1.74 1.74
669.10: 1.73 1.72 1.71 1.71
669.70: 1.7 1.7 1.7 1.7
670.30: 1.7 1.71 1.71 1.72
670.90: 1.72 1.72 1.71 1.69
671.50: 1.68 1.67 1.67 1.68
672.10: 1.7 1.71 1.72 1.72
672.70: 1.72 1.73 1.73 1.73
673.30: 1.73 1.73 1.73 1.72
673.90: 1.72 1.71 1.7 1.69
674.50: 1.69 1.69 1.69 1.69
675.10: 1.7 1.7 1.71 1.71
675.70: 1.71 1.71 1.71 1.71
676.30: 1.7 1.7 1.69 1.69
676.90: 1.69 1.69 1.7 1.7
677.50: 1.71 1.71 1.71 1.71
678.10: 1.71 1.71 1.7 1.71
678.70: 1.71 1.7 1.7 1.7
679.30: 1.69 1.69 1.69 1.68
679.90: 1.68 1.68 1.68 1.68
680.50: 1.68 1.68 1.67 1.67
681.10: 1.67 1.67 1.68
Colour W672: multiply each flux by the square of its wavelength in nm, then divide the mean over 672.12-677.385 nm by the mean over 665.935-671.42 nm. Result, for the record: 1.01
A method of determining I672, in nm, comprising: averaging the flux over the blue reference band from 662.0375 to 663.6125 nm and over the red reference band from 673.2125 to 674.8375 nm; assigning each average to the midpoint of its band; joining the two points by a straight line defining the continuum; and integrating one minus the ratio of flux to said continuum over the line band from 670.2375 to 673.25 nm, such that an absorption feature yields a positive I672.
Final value 0.01 nm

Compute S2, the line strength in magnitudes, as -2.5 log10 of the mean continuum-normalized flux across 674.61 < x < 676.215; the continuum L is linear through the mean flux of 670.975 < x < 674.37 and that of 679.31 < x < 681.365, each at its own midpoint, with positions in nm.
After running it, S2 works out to 0.00 mag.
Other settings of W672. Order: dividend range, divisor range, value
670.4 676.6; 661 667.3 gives 1.02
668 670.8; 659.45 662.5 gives 1.02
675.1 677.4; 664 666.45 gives 1.02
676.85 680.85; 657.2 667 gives 1.03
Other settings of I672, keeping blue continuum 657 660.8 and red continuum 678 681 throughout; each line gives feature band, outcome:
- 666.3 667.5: -0.003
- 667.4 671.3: -0.024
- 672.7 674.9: -0.018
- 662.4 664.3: 0.001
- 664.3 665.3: -0.011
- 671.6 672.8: 0.002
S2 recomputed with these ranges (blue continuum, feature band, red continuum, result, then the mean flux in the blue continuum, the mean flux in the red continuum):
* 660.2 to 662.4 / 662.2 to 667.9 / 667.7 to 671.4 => 0.005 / 1.73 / 1.72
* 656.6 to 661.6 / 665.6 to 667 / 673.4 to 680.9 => 0.000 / 1.72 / 1.7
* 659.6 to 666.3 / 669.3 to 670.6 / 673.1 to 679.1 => 0.007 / 1.73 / 1.71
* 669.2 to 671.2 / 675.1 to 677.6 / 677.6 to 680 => 0.000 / 1.71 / 1.7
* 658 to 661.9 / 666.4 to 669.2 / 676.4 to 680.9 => -0.006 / 1.73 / 1.69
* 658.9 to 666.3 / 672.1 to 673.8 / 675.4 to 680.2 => -0.010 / 1.72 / 1.7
